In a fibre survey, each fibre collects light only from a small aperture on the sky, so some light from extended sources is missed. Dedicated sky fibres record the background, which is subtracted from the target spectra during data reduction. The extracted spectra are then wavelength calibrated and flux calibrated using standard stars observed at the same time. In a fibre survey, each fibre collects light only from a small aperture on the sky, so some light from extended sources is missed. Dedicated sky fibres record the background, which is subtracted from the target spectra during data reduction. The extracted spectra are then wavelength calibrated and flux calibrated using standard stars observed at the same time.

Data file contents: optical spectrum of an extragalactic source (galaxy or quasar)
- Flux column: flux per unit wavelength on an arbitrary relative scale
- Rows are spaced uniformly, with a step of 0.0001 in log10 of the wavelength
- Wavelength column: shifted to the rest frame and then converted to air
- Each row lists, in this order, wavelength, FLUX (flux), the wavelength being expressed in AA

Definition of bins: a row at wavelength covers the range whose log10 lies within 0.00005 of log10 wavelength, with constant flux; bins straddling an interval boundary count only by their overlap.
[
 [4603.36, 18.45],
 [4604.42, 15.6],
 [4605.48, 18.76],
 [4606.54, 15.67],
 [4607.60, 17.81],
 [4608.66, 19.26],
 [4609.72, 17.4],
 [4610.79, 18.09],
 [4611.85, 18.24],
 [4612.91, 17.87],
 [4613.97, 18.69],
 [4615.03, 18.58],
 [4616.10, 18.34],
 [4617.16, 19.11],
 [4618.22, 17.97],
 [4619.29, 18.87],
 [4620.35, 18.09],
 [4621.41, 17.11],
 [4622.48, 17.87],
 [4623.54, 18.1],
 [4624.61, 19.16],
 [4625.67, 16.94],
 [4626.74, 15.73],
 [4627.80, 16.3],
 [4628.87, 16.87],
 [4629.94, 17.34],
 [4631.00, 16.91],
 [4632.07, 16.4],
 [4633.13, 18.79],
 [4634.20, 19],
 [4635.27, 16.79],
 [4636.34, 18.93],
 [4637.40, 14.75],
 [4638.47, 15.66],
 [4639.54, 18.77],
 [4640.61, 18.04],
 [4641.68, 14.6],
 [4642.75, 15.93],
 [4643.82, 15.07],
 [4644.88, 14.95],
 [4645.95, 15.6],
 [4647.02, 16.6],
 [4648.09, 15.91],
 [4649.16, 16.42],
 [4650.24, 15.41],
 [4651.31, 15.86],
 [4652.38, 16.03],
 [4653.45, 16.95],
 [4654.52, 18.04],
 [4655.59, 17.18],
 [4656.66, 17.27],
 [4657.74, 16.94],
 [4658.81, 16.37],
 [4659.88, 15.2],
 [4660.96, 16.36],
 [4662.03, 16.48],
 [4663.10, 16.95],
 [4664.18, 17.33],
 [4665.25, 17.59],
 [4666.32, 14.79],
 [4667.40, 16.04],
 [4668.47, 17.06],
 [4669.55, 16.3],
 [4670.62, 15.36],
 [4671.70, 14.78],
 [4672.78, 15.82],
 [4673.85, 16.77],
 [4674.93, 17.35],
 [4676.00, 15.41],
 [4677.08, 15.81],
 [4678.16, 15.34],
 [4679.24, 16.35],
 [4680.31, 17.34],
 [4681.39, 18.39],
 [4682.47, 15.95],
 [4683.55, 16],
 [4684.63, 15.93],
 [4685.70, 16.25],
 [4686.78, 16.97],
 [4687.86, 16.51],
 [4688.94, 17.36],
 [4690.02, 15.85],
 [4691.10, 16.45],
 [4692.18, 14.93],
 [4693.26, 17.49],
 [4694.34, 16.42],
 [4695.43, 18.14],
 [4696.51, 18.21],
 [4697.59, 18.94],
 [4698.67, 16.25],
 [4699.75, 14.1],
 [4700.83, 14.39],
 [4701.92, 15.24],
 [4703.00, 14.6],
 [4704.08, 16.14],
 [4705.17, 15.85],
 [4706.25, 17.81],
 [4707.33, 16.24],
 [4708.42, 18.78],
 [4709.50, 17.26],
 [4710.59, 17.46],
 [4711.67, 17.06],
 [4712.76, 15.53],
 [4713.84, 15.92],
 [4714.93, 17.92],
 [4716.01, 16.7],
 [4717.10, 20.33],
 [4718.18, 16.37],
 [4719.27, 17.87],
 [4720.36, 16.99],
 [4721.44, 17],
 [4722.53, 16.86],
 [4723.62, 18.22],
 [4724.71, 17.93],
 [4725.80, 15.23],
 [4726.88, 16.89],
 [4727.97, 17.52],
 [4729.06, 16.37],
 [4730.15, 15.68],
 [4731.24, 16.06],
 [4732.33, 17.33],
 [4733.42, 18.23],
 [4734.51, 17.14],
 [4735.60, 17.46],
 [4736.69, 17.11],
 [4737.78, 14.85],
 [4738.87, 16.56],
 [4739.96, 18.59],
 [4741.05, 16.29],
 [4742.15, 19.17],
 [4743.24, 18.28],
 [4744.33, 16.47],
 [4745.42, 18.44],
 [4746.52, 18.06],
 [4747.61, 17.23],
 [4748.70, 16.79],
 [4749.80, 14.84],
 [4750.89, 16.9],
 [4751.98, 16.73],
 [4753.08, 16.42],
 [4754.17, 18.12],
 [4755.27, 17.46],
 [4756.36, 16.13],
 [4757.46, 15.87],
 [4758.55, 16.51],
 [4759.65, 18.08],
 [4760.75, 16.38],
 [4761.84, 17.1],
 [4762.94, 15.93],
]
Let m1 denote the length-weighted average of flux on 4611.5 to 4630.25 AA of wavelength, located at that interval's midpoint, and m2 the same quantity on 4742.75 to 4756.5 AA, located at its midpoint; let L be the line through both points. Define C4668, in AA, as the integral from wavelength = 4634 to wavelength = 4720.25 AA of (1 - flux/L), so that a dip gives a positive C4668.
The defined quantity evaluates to 4.8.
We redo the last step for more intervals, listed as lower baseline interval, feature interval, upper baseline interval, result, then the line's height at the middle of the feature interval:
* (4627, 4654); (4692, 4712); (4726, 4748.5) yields 0.4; 16.9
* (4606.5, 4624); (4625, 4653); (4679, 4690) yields 1.7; 17.6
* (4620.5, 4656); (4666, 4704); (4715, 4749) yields 1.7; 17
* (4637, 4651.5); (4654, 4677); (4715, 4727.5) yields -0.1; 16.4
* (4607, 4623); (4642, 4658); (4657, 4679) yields 0.6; 16.9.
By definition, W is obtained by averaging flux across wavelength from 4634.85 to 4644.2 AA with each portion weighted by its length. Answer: 16.5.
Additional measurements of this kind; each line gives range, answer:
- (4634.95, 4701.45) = 16.4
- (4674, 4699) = 16.7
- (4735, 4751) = 17.1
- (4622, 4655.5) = 16.8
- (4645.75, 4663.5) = 16.5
